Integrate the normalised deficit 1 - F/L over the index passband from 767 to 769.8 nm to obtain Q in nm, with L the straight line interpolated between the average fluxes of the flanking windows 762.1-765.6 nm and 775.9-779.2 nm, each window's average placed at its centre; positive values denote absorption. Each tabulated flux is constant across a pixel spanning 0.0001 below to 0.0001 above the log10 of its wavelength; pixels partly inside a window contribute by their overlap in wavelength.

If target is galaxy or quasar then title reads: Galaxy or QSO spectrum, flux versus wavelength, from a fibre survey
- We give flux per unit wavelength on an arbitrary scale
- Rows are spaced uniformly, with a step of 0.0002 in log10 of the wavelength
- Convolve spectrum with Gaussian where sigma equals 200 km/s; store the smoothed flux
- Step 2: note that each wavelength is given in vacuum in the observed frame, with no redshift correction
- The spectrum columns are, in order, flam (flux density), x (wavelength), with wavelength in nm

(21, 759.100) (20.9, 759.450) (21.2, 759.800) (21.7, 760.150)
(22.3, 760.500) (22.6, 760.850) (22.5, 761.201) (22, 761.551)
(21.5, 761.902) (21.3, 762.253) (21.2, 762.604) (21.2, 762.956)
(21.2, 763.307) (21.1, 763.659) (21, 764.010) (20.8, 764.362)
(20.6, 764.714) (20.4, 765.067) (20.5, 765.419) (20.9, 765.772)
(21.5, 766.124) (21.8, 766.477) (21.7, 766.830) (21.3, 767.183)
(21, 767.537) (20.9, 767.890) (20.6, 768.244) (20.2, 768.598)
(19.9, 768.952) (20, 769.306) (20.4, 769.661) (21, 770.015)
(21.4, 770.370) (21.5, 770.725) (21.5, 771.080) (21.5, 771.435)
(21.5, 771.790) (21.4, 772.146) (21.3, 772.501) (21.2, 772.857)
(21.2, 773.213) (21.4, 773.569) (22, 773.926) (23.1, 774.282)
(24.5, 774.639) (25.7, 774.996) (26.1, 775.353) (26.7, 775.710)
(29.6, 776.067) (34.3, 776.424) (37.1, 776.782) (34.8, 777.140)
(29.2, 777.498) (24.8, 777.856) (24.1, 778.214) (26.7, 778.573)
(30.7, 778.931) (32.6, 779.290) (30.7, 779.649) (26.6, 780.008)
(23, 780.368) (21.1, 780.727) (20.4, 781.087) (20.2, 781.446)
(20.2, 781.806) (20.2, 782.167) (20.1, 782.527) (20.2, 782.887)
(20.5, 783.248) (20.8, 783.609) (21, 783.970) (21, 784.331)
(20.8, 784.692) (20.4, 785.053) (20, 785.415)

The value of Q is 0.40 nm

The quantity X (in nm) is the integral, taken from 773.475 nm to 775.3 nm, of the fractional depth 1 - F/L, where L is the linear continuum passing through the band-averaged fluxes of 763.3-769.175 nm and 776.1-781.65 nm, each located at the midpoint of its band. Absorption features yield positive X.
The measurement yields 0.12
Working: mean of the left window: 20.9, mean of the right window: 27.8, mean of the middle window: 23.6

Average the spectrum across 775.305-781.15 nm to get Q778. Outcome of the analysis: 28.3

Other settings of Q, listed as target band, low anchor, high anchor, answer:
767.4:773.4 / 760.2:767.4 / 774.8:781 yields 0.89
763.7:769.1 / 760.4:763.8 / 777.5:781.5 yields 0.43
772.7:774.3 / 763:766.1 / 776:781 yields 0.26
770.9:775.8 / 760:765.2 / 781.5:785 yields -0.41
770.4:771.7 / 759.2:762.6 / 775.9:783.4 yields 0.14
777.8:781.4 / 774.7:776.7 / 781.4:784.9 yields -0.21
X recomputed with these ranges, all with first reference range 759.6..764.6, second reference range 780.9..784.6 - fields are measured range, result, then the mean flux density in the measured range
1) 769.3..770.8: 0.01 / 20.9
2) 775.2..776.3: -0.37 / 27.9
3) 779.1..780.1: -0.47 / 30.3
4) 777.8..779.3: -0.49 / 27.5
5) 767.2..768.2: 0.01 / 21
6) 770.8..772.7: -0.04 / 21.4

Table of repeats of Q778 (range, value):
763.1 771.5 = 20.9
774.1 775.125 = 24.4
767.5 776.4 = 22.5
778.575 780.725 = 27.9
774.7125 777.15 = 30.1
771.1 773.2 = 21.4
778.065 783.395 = 23.8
